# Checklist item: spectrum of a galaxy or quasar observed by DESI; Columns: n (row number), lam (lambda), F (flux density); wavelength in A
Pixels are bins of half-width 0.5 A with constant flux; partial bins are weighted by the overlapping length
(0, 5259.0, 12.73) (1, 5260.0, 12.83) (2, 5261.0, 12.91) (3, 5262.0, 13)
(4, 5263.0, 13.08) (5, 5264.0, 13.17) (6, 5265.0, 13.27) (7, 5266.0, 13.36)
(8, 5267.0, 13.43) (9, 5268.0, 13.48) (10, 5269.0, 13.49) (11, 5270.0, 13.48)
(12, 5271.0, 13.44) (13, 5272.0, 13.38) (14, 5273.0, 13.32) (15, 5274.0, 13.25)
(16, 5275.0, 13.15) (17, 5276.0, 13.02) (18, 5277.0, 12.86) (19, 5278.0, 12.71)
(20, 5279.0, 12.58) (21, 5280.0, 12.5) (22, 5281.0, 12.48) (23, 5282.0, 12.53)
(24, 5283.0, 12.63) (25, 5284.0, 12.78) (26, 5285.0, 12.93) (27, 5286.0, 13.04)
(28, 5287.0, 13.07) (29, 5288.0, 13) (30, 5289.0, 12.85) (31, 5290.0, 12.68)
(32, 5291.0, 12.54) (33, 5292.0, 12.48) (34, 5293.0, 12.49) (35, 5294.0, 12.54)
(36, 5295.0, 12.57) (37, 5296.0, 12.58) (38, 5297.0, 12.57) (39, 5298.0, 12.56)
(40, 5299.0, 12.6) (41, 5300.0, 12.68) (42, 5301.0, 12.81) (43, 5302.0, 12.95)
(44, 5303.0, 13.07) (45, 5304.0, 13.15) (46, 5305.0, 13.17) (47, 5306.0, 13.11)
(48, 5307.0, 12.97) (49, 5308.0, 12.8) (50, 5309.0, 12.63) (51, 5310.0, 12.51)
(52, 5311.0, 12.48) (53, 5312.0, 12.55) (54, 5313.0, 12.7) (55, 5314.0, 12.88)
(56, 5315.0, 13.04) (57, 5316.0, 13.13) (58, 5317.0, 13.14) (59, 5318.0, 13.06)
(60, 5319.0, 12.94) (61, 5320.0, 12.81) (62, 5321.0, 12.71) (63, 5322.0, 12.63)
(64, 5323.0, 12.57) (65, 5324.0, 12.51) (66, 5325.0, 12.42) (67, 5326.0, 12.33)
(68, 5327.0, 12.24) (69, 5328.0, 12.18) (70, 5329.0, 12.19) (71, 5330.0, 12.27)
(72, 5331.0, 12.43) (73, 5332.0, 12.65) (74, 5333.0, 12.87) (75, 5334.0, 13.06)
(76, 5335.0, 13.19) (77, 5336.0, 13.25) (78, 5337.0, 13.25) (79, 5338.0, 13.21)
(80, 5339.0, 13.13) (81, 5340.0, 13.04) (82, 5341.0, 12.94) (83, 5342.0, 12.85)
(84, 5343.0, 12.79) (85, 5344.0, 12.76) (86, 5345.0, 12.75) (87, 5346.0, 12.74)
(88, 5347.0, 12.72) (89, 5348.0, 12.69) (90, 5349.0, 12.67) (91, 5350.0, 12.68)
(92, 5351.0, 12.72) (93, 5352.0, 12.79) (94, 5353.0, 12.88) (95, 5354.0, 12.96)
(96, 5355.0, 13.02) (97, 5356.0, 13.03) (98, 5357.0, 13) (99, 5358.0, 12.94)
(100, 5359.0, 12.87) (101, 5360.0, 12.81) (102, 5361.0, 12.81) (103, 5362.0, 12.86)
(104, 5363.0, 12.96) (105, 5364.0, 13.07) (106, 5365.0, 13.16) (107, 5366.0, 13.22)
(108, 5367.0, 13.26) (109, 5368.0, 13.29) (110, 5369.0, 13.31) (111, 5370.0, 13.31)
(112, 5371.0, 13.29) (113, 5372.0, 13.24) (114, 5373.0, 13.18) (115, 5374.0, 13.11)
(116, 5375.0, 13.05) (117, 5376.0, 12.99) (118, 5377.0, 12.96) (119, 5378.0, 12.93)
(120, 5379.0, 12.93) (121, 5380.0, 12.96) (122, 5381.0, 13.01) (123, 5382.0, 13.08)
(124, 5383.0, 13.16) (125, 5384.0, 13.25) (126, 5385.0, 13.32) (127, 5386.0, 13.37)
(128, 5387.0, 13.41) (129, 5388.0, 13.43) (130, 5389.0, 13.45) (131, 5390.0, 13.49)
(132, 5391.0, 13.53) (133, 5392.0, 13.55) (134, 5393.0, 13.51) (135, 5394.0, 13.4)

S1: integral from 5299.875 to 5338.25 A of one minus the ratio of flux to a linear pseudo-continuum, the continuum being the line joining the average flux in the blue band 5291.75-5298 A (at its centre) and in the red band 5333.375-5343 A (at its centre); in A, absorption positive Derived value 0.2 A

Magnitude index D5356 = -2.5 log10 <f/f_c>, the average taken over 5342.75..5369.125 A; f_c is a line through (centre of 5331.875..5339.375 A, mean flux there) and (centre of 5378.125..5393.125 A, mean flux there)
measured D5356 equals 0.02 mag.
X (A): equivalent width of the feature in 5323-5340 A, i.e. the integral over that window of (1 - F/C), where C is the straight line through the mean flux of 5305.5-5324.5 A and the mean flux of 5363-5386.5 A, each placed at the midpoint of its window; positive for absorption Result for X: 0.3 A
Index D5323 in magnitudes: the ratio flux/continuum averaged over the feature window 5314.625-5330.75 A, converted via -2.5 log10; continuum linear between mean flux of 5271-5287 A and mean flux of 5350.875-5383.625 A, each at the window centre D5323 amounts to 0.029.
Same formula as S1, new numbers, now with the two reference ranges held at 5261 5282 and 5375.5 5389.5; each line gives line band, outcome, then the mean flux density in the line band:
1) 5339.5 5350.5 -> 0.3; 12.8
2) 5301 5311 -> 0.2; 12.9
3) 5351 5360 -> 0.2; 12.9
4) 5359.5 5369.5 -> 0.1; 13.1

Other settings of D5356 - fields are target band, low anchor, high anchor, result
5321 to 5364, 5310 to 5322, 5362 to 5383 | 0.02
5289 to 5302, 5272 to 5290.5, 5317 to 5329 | 0.01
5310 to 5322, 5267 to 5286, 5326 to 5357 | 0.00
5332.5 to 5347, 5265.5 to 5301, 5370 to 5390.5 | 0.01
